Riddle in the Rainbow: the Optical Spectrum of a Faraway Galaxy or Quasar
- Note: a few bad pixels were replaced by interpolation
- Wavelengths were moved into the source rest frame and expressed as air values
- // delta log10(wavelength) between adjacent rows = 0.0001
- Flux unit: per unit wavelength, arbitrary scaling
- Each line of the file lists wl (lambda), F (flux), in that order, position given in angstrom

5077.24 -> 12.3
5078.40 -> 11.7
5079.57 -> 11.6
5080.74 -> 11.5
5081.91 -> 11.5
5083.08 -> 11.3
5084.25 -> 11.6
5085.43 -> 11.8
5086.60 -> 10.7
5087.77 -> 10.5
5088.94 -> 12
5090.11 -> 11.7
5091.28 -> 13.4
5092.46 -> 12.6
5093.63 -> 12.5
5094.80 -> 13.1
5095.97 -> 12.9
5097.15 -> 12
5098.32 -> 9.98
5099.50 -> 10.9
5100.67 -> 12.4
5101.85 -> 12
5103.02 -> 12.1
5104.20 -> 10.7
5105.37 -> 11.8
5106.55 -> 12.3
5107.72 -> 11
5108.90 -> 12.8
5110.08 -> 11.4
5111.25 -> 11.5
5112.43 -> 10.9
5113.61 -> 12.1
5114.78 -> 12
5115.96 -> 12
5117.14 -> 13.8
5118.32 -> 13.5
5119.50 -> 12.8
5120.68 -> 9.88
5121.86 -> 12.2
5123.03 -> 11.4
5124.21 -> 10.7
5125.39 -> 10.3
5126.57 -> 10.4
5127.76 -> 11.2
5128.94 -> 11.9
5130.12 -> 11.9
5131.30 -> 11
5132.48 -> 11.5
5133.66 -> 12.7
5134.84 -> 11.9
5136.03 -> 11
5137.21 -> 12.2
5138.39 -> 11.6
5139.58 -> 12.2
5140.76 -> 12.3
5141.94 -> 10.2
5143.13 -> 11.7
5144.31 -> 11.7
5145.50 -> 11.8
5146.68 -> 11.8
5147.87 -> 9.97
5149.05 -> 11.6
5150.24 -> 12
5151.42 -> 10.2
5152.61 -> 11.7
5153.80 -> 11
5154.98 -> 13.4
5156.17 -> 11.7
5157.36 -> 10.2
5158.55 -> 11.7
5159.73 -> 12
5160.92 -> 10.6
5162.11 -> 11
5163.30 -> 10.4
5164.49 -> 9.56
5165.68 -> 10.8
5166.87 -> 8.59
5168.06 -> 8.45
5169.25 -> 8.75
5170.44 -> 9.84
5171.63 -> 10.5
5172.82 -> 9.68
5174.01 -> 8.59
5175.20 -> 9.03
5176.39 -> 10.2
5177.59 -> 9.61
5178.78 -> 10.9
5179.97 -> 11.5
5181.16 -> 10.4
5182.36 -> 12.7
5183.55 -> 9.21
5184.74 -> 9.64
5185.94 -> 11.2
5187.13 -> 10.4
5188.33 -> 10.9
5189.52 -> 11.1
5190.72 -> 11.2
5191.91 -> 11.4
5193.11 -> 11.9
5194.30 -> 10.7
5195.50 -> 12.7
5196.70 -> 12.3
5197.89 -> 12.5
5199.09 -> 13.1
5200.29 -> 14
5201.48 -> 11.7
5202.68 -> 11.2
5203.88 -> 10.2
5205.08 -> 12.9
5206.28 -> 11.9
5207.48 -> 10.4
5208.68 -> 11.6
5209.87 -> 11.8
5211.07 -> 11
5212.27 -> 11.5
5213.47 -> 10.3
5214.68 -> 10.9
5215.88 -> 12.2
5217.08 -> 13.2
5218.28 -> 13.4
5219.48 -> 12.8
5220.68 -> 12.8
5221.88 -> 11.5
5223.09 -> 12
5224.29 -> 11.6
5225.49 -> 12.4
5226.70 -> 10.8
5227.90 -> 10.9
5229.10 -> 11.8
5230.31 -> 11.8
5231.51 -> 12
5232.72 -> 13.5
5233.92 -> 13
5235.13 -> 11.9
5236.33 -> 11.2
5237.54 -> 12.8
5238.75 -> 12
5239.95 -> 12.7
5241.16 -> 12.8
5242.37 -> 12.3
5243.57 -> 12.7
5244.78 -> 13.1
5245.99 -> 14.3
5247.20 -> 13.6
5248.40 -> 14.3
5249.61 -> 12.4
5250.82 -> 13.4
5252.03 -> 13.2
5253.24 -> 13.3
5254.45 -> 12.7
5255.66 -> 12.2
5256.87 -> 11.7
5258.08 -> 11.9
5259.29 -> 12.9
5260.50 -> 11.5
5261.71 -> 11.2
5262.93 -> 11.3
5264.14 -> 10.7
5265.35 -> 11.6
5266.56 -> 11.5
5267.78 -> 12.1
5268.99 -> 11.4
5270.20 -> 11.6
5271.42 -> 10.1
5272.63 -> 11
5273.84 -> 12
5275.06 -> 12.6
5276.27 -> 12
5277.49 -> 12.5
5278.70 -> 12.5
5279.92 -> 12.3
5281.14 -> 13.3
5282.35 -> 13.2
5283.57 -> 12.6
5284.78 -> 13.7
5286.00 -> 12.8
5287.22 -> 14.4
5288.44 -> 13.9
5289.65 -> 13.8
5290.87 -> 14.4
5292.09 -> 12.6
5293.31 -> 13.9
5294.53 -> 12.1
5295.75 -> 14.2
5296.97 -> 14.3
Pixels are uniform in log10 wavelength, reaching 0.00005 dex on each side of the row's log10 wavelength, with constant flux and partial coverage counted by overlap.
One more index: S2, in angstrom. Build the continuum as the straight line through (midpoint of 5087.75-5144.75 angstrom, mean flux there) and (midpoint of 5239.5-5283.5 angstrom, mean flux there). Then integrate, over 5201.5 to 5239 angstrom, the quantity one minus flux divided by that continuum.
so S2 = 1.0 angstrom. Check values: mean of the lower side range 11.8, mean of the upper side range 12.3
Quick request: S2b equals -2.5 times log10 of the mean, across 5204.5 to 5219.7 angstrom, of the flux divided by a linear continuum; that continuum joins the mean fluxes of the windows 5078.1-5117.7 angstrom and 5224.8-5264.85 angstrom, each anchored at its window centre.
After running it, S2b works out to 0.039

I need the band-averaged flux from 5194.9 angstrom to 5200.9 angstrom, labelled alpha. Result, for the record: 12.9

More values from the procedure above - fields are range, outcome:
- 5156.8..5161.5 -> 11.1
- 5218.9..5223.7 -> 12.3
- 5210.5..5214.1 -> 10.9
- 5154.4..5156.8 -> 12.5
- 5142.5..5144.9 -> 11.7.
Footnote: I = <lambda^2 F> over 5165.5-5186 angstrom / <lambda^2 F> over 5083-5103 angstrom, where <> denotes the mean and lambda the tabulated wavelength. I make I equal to 0.9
